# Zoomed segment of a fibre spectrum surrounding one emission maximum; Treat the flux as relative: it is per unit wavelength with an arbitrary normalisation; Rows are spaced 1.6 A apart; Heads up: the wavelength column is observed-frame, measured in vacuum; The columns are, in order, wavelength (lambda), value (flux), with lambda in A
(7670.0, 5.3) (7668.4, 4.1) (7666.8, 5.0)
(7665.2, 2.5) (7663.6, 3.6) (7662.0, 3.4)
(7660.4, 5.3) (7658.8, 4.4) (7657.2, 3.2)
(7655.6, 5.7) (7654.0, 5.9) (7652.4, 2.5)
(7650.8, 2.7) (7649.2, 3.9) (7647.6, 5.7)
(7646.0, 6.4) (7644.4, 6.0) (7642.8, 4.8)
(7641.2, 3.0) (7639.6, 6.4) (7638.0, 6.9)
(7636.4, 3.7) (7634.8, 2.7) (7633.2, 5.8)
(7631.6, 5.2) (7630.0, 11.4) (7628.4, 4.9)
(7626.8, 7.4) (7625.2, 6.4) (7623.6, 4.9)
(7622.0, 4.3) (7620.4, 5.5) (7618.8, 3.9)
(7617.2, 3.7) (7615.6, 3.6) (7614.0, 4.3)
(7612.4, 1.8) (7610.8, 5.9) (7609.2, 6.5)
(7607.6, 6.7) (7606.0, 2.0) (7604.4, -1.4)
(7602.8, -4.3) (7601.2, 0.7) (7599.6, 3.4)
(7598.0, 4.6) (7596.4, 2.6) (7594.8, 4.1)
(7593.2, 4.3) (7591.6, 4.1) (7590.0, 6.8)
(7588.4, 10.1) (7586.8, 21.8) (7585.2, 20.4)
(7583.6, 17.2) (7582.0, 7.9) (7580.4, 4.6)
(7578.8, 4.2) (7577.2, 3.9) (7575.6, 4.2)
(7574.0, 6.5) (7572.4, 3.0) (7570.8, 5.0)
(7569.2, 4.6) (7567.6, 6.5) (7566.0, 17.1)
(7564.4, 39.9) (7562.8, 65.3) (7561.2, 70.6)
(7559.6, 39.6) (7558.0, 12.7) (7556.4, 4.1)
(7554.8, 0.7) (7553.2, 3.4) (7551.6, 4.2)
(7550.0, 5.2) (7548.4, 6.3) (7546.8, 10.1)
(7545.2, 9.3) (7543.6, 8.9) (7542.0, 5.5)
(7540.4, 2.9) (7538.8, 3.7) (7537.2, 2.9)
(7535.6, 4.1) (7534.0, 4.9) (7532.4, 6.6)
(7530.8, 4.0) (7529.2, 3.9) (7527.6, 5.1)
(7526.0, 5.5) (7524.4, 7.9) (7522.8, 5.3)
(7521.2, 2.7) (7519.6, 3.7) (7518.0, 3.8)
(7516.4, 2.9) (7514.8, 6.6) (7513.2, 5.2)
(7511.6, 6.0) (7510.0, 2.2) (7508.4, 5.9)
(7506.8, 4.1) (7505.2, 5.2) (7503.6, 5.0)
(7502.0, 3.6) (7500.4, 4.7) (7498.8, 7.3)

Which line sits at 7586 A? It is [N II]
